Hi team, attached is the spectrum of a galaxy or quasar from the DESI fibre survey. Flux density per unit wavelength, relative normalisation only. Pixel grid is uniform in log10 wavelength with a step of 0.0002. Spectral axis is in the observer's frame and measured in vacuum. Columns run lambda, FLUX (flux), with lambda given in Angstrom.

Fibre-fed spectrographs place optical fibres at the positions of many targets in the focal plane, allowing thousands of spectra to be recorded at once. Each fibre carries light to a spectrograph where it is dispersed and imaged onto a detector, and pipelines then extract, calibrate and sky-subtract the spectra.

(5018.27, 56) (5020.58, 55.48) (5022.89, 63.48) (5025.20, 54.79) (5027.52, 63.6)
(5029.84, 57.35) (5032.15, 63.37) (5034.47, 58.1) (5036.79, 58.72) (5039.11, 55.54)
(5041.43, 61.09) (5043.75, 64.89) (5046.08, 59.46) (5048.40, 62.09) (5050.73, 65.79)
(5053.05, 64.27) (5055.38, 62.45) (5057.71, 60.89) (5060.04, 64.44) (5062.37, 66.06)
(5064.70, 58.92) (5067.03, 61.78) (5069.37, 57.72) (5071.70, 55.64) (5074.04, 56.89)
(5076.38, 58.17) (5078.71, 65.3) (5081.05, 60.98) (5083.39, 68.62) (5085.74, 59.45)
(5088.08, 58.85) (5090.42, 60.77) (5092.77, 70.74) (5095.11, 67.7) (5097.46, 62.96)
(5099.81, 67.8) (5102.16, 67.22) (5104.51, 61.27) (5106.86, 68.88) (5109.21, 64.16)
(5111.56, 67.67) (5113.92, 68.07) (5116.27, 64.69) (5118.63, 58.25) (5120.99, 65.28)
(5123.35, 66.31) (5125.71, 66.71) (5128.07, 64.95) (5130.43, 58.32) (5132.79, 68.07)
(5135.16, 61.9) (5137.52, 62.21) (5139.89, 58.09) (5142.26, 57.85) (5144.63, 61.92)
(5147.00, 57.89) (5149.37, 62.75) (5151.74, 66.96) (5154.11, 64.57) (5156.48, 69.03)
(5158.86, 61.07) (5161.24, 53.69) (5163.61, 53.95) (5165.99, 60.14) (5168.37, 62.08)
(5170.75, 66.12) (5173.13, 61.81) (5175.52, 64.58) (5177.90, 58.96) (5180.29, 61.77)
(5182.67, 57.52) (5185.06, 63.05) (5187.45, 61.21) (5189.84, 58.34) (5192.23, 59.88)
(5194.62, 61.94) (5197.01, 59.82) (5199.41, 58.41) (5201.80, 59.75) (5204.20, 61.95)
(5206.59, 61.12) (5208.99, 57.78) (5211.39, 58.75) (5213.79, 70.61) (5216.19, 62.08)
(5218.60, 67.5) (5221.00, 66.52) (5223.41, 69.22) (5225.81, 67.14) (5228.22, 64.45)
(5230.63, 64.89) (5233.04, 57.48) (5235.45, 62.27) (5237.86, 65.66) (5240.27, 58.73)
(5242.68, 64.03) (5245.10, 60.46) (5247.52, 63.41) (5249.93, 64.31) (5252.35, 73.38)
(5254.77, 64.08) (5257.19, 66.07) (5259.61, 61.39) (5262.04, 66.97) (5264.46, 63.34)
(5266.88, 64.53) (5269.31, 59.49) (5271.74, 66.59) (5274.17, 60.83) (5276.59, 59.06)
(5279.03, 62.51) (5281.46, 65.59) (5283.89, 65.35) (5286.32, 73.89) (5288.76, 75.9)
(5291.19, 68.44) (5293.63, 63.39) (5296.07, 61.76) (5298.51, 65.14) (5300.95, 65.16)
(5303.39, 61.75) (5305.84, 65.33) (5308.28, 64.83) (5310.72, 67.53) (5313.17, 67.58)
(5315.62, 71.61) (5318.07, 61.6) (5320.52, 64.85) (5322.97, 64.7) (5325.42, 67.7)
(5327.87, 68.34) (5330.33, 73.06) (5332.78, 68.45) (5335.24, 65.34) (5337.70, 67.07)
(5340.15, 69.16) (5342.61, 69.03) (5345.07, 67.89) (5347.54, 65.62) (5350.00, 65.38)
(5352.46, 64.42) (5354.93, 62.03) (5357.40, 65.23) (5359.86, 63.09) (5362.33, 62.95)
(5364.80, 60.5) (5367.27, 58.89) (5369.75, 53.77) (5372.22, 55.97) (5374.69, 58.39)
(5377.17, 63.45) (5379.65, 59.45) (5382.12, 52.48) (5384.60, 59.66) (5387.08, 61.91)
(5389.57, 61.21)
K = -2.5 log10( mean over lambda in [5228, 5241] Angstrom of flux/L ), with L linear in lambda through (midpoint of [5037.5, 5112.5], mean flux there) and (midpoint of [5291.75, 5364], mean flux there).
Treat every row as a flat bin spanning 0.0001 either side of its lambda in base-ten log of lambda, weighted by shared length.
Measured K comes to 0.04 mag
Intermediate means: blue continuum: 62.7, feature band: 62.2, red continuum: 65.9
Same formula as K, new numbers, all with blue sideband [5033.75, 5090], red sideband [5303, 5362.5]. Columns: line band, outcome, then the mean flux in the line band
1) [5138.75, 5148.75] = 0.06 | 59.1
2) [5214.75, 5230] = -0.03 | 66.2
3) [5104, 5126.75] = -0.05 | 65.2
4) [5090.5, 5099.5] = -0.08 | 66.4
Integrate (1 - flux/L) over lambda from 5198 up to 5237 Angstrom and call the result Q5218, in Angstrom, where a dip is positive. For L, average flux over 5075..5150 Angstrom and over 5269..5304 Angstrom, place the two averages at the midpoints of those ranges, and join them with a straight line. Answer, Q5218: 0.9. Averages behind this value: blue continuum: 63.5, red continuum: 65.2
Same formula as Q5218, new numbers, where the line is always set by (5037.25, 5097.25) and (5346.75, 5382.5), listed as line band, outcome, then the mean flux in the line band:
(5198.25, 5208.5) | 0.22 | 60.2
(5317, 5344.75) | -2.83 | 67.3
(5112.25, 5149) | -0.63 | 62.8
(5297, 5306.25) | -0.46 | 64.1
